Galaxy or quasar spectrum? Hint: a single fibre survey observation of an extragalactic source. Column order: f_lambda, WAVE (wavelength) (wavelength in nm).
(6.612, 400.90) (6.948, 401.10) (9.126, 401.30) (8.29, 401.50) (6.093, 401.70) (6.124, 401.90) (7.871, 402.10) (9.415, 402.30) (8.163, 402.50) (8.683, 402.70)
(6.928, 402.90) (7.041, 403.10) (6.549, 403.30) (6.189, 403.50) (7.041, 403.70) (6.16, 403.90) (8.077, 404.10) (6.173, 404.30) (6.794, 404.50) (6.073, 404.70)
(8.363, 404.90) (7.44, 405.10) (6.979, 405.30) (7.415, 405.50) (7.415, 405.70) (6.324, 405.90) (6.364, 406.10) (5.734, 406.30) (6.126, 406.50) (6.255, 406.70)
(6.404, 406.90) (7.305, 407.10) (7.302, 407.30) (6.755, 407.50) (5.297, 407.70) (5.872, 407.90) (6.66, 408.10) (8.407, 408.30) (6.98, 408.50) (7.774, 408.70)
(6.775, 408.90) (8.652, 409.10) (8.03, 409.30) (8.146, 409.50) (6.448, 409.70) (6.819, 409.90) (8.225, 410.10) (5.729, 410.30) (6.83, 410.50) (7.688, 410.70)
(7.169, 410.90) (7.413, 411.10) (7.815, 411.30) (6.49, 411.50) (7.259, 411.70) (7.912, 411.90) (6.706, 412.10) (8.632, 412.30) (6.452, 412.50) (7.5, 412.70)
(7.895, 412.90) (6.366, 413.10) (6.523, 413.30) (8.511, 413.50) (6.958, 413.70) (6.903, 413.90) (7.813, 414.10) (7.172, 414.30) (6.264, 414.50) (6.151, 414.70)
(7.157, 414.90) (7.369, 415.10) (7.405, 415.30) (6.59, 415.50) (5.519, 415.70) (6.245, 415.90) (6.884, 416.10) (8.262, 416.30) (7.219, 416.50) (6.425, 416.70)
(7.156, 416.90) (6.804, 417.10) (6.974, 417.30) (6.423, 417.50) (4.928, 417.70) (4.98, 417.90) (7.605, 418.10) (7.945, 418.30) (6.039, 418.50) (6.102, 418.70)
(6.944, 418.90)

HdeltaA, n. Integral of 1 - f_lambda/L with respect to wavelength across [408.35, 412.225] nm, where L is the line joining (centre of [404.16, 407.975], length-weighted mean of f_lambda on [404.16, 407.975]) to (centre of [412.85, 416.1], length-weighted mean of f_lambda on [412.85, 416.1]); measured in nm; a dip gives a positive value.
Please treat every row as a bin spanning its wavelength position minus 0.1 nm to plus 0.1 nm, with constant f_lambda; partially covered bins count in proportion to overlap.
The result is -0.31 nm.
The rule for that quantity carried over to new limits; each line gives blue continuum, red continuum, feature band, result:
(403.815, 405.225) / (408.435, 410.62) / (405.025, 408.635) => 0.22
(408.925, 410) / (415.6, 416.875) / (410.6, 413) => -0.04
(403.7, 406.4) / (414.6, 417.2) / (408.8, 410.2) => -0.15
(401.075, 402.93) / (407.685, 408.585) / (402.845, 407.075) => 0.32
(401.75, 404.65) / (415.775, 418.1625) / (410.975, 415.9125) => -0.23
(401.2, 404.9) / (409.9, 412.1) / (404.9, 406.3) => 0.05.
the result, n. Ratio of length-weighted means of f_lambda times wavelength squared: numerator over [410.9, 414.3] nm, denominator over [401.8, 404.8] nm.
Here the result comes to 1.07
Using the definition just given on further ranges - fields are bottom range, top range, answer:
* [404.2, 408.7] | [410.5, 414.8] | 1.10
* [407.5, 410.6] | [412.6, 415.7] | 1.02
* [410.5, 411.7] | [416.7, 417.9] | 0.90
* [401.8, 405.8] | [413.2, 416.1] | 1.00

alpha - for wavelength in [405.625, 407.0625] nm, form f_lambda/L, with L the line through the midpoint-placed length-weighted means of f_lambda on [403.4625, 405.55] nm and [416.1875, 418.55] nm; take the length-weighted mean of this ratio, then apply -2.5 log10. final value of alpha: 0.09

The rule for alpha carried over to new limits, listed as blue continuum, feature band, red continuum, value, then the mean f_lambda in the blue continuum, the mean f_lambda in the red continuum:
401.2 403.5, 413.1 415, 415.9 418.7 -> -0.02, 7.6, 6.7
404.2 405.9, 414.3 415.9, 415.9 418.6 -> 0.02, 7.04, 6.72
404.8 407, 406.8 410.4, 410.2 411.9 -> -0.02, 6.8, 7.1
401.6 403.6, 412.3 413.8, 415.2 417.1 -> -0.05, 7.31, 6.85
